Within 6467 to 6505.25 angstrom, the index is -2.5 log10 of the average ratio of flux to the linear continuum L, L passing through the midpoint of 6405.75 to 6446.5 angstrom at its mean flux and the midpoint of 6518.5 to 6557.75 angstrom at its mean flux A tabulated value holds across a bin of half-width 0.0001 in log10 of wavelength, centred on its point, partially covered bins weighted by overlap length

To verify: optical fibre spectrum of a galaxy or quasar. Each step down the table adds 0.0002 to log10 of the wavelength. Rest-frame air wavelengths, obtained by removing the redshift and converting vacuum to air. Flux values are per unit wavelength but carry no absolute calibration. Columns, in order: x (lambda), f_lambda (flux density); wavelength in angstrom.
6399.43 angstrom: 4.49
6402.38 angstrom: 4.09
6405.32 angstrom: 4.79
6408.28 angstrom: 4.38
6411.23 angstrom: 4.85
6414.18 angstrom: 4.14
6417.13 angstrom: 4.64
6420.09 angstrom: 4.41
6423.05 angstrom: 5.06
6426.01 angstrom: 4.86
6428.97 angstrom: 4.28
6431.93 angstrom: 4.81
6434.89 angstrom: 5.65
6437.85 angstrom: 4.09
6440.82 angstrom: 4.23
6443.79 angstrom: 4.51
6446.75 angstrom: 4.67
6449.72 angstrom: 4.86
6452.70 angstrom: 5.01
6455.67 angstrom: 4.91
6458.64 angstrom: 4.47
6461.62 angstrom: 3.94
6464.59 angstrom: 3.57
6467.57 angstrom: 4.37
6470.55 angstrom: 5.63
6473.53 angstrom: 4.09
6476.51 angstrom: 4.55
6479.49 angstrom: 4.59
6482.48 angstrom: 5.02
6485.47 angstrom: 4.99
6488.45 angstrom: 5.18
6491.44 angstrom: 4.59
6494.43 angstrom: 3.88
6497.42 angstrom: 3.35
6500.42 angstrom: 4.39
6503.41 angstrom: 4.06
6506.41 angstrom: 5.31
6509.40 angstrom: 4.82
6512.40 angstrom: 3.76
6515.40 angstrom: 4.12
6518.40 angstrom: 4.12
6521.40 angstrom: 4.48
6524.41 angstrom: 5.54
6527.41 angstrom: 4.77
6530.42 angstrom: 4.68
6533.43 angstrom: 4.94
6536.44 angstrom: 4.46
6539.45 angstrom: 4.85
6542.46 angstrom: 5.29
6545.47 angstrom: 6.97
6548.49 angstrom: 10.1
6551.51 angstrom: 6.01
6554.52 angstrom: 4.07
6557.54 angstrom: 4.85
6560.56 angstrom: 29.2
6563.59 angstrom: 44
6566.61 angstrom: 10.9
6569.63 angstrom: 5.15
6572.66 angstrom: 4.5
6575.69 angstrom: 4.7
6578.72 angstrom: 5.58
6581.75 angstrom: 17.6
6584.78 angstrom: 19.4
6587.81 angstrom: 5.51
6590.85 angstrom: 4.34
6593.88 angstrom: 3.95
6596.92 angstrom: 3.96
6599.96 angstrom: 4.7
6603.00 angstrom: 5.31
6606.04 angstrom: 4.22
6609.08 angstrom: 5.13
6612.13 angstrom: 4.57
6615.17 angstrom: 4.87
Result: 0.12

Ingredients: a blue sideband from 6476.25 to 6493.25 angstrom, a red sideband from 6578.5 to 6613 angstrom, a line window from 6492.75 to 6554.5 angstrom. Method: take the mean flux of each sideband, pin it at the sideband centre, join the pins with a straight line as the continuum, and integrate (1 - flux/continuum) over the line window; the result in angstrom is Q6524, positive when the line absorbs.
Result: 7.53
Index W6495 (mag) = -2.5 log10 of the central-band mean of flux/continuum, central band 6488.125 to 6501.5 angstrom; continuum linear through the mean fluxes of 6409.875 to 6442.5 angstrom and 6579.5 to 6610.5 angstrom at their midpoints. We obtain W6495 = 0.34 mag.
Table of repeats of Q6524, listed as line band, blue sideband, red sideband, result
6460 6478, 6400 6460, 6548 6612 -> 4.7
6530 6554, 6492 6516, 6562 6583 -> 8.7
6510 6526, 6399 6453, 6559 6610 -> 7.2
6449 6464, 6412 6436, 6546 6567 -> 5.6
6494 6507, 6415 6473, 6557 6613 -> 5.1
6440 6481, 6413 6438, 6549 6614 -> 8.5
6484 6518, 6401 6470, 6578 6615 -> 7.0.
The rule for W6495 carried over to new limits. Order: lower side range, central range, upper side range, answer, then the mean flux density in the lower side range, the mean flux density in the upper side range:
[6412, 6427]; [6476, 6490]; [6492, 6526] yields -0.106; 4.62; 4.36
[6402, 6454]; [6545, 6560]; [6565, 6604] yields -0.133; 4.64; 7.47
